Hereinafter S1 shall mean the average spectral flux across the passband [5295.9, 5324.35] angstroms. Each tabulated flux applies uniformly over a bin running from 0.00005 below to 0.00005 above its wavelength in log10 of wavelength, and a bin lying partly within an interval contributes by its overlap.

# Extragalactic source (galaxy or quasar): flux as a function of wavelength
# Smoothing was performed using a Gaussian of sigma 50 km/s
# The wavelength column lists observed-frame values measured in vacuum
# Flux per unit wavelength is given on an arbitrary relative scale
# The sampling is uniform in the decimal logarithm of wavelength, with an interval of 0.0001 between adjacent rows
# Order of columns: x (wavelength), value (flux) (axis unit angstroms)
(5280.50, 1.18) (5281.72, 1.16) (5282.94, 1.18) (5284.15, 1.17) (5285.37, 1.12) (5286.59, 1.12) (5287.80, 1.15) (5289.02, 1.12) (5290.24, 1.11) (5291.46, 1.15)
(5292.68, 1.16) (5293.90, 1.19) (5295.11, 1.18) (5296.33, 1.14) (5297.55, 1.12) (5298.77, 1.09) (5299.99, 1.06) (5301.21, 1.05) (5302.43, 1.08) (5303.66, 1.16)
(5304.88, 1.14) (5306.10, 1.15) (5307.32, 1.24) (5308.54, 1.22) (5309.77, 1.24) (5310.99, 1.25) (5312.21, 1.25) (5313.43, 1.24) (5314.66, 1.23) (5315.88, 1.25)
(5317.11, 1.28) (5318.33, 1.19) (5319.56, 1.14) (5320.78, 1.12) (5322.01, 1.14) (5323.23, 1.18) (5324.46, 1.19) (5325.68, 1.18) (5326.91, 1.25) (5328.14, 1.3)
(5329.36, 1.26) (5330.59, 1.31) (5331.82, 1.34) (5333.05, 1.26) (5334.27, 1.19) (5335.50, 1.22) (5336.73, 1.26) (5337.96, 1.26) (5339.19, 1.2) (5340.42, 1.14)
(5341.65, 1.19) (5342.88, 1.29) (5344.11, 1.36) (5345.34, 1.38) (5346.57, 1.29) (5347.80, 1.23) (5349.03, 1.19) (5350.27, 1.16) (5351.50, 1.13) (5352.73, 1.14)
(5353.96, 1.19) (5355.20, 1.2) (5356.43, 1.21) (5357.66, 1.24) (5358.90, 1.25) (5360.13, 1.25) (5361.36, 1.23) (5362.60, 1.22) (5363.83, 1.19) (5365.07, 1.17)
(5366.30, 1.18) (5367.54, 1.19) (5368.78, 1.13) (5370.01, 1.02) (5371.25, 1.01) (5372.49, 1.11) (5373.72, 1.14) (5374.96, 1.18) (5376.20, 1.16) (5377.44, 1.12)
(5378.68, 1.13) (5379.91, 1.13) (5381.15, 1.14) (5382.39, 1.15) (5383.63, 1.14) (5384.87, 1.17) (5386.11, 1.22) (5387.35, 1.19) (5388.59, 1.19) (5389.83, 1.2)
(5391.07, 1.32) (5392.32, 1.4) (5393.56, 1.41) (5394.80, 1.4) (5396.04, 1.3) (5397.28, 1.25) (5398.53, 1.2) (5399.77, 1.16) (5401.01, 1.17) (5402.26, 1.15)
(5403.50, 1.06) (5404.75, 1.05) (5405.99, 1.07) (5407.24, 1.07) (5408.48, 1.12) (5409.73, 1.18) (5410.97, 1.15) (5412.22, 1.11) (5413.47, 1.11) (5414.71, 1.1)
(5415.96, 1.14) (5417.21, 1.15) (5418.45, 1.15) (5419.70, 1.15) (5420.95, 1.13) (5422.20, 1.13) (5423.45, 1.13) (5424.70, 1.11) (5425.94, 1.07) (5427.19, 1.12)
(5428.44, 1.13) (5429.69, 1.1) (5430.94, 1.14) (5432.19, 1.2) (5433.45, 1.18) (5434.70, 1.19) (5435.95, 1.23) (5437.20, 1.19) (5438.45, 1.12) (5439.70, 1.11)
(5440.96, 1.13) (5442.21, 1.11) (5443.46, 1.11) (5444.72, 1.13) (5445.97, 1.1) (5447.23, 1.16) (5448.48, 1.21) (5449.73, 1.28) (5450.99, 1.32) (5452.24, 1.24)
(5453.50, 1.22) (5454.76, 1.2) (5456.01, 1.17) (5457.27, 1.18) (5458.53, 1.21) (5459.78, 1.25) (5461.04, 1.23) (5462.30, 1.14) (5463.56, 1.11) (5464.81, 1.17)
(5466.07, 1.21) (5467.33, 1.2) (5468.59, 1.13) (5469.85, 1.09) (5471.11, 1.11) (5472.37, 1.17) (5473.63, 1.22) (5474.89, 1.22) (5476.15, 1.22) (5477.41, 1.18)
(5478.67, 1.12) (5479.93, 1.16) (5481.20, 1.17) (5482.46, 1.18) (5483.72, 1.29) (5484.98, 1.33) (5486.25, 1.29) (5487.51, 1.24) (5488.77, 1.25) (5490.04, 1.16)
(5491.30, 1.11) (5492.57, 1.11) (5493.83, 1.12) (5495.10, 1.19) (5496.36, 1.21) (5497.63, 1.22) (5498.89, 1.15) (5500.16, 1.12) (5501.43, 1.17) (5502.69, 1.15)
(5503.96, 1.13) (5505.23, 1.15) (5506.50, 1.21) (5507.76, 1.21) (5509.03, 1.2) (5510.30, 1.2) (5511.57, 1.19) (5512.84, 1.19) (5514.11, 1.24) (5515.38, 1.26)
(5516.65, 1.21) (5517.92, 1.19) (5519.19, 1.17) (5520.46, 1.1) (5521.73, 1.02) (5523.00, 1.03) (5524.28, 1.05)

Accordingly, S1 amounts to 1.17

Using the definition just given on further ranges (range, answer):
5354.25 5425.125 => 1.17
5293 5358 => 1.21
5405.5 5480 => 1.16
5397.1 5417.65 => 1.13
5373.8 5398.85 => 1.22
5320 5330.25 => 1.2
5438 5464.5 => 1.18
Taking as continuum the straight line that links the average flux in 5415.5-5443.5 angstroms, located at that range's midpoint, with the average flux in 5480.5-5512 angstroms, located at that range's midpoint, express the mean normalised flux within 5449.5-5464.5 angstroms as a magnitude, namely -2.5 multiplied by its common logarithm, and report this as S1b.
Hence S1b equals -0.04 mag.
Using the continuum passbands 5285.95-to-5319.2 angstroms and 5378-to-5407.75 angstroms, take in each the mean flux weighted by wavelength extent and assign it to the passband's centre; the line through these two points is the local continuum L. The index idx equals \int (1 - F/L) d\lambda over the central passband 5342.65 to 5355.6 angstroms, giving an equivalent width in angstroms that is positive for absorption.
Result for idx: -0.5 angstroms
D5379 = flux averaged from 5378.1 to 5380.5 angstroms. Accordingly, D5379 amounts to 1.13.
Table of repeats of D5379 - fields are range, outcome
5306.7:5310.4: 1.23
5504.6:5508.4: 1.19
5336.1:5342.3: 1.21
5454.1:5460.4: 1.2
